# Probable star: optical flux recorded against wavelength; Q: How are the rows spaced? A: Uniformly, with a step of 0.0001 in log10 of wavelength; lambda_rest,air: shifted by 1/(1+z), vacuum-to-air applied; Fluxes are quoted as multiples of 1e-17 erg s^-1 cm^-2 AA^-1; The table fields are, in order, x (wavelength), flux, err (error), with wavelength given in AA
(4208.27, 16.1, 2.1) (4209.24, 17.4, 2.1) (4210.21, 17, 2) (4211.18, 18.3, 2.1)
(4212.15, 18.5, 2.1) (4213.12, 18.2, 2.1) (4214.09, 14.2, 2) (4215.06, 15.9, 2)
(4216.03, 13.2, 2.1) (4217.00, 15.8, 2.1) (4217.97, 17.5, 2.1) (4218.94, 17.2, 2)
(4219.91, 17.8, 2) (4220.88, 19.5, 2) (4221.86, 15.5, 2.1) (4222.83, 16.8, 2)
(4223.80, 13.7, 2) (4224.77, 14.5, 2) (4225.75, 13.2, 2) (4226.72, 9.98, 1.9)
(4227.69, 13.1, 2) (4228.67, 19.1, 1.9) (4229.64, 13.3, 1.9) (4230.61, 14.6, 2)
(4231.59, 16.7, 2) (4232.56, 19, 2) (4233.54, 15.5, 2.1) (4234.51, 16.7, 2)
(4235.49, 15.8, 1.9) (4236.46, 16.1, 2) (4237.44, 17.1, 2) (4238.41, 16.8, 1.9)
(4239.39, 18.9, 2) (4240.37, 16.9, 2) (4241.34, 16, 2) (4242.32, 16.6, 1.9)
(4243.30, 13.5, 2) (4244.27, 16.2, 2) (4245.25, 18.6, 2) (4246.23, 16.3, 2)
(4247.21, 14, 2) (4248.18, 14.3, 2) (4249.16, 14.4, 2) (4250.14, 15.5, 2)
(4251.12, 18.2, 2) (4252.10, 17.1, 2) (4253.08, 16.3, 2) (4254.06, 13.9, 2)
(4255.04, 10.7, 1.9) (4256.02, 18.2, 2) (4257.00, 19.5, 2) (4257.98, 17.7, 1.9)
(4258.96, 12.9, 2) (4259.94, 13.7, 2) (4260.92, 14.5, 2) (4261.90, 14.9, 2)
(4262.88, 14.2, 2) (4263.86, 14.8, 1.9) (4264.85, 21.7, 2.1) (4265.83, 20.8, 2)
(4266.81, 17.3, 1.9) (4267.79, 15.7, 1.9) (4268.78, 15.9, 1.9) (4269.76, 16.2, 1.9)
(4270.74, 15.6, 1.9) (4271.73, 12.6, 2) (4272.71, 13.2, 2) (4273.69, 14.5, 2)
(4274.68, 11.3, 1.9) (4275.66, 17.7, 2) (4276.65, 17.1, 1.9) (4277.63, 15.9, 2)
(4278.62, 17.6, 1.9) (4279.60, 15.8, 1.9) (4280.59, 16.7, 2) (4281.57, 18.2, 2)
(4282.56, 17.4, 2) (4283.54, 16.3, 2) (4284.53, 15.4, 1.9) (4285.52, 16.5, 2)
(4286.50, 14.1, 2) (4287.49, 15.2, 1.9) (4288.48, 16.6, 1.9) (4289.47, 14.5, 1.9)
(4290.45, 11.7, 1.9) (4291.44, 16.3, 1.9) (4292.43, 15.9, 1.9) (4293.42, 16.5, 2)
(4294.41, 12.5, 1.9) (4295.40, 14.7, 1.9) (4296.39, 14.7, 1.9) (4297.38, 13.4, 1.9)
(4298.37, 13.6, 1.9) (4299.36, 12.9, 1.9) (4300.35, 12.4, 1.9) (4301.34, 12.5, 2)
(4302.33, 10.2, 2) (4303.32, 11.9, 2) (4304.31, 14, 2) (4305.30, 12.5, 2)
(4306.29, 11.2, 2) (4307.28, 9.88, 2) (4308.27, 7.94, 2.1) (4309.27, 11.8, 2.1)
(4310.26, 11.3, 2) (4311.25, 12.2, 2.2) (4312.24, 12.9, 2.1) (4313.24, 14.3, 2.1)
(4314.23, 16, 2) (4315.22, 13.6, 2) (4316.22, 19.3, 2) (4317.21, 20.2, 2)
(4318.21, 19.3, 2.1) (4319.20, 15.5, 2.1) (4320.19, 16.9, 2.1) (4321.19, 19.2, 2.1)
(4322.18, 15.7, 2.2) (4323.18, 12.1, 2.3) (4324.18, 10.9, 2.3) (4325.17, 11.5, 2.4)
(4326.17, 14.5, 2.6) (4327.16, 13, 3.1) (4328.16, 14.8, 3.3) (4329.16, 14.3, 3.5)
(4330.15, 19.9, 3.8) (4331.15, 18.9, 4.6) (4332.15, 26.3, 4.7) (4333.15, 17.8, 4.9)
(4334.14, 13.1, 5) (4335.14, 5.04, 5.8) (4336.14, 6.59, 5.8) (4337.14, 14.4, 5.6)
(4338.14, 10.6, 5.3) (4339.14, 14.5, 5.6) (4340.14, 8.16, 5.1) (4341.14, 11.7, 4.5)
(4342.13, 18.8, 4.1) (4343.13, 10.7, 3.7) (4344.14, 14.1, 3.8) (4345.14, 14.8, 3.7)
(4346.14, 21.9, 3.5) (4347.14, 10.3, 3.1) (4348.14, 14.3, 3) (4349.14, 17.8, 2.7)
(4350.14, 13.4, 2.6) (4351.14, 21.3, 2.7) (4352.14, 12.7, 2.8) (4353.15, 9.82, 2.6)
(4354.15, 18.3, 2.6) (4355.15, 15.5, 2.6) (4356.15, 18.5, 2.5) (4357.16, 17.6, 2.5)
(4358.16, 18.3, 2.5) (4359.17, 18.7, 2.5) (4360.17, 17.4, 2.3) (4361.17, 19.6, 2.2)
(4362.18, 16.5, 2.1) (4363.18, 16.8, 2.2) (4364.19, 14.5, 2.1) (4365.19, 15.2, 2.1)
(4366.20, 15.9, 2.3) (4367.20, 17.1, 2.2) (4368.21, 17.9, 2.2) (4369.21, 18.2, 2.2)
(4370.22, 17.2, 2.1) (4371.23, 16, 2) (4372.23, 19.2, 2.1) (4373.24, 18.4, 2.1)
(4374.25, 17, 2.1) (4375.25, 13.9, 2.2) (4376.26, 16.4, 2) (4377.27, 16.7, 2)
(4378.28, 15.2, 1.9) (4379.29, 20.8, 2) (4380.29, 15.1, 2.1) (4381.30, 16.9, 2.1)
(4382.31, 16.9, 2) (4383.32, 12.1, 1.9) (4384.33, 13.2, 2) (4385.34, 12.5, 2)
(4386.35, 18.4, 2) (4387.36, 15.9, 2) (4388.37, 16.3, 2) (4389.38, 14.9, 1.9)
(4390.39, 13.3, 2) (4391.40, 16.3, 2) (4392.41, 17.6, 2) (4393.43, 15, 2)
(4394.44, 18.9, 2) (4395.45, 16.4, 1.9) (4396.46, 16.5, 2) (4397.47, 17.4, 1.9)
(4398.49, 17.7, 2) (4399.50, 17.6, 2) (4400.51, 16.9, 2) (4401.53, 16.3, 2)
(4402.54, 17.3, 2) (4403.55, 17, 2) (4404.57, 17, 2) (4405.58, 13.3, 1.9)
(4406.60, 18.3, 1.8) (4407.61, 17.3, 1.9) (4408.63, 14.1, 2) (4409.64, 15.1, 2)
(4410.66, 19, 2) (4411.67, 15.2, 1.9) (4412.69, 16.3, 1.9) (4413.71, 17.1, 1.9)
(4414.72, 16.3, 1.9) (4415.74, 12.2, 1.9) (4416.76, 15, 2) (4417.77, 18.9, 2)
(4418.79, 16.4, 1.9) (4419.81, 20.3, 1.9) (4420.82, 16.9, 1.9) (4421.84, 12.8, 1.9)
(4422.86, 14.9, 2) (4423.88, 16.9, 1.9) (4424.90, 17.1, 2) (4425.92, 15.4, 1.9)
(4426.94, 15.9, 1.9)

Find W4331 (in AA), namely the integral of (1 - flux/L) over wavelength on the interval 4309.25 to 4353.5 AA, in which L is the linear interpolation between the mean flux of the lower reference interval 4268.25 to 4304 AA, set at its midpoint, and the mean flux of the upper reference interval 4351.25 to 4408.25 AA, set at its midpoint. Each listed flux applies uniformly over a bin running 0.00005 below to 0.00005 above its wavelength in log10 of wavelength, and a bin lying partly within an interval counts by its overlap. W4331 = 2.8 AA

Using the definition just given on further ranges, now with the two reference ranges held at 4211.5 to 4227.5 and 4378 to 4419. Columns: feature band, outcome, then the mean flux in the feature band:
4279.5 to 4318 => 4.16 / 14.2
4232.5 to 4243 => -0.64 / 16.7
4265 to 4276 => 0.11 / 15.7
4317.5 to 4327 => 0.52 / 15.1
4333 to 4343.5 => 2.80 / 11.8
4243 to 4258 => -0.08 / 15.9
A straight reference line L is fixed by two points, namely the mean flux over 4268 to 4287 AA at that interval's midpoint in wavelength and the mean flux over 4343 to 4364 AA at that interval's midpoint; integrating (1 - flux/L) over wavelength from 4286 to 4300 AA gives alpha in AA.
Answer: 1.2 AA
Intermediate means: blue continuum 15.7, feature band 14.4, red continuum 16.2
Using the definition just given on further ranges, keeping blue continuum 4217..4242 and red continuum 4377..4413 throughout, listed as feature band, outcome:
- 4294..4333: 4.3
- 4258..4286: 0.3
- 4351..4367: -0.4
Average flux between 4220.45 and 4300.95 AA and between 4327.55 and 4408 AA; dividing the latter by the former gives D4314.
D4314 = 1.02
